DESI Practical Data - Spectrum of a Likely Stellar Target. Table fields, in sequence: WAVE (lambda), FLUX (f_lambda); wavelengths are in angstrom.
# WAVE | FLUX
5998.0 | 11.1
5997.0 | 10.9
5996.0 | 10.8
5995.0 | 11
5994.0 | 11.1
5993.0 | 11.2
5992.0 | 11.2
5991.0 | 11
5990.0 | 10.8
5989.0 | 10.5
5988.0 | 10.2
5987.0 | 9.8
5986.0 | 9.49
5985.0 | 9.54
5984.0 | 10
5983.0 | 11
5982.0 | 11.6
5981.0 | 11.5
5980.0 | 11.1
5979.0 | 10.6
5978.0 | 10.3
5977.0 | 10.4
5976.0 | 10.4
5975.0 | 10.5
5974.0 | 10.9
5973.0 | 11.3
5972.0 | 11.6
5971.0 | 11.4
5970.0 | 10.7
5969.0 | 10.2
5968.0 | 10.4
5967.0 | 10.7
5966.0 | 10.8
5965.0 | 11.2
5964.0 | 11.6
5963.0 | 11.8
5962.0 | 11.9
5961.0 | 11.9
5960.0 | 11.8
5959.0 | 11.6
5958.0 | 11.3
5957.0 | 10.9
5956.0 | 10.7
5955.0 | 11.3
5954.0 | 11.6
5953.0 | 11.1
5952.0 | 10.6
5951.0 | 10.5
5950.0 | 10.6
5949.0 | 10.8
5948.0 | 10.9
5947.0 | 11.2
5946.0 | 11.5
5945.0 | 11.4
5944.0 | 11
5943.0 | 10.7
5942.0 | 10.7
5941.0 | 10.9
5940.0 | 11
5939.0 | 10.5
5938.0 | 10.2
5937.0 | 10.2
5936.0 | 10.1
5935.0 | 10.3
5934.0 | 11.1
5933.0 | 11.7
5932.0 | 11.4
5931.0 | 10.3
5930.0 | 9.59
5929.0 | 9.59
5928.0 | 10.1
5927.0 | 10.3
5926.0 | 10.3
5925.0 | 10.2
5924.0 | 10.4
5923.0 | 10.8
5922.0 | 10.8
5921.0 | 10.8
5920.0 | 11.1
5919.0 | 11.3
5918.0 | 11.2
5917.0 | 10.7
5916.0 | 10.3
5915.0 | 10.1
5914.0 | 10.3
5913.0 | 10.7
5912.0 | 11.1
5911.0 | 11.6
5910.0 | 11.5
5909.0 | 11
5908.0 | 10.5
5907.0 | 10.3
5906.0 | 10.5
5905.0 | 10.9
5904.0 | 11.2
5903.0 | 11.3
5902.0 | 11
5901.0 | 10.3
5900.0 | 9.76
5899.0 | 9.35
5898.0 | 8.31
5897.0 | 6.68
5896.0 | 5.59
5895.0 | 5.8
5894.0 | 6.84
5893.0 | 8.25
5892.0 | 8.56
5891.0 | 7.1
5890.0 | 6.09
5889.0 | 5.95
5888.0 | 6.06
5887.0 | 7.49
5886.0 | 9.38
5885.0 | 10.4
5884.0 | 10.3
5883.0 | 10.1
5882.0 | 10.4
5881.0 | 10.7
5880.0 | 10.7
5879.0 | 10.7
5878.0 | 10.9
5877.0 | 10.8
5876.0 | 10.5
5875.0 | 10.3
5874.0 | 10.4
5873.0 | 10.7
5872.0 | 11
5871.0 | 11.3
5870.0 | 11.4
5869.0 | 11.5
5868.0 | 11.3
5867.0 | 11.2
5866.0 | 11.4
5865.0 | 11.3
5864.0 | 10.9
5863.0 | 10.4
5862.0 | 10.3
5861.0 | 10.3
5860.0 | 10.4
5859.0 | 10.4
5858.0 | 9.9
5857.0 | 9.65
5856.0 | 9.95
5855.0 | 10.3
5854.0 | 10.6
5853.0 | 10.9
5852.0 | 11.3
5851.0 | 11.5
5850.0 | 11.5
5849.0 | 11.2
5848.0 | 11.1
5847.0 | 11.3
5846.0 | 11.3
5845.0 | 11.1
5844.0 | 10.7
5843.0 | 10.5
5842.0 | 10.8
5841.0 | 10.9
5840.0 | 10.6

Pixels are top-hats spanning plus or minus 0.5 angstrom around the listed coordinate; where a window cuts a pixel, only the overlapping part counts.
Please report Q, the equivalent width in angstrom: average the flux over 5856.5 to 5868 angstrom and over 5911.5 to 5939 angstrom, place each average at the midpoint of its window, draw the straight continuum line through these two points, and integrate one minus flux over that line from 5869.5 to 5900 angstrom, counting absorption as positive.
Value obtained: 4.32 angstrom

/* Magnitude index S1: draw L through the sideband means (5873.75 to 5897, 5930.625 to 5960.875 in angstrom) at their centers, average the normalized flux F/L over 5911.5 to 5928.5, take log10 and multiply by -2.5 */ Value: -0.06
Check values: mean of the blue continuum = 8.78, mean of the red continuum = 10.9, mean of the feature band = 10.6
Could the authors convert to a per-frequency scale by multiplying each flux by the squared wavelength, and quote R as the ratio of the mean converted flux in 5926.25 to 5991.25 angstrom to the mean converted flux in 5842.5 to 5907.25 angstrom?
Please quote 1.11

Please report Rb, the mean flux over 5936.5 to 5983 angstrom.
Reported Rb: 11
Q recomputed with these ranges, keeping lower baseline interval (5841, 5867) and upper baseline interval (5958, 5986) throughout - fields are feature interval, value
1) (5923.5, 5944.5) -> 0.8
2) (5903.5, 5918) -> 0.1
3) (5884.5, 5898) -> 4.4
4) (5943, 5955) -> -0.1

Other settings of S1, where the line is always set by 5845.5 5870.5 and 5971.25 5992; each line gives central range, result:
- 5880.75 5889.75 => 0.22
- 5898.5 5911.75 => 0.01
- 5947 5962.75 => -0.05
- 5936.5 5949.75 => -0.01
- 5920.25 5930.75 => 0.04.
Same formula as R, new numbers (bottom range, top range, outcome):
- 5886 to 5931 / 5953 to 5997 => 1.16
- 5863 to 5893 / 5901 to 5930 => 1.09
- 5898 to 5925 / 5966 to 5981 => 1.03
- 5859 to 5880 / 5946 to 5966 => 1.07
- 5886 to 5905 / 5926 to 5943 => 1.30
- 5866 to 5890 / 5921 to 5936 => 1.06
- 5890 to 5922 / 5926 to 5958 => 1.11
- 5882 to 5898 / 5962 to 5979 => 1.45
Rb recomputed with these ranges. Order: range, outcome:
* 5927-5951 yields 10.7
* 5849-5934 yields 10.1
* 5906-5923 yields 10.8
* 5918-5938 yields 10.6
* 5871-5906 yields 9.28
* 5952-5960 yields 11.2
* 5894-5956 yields 10.4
